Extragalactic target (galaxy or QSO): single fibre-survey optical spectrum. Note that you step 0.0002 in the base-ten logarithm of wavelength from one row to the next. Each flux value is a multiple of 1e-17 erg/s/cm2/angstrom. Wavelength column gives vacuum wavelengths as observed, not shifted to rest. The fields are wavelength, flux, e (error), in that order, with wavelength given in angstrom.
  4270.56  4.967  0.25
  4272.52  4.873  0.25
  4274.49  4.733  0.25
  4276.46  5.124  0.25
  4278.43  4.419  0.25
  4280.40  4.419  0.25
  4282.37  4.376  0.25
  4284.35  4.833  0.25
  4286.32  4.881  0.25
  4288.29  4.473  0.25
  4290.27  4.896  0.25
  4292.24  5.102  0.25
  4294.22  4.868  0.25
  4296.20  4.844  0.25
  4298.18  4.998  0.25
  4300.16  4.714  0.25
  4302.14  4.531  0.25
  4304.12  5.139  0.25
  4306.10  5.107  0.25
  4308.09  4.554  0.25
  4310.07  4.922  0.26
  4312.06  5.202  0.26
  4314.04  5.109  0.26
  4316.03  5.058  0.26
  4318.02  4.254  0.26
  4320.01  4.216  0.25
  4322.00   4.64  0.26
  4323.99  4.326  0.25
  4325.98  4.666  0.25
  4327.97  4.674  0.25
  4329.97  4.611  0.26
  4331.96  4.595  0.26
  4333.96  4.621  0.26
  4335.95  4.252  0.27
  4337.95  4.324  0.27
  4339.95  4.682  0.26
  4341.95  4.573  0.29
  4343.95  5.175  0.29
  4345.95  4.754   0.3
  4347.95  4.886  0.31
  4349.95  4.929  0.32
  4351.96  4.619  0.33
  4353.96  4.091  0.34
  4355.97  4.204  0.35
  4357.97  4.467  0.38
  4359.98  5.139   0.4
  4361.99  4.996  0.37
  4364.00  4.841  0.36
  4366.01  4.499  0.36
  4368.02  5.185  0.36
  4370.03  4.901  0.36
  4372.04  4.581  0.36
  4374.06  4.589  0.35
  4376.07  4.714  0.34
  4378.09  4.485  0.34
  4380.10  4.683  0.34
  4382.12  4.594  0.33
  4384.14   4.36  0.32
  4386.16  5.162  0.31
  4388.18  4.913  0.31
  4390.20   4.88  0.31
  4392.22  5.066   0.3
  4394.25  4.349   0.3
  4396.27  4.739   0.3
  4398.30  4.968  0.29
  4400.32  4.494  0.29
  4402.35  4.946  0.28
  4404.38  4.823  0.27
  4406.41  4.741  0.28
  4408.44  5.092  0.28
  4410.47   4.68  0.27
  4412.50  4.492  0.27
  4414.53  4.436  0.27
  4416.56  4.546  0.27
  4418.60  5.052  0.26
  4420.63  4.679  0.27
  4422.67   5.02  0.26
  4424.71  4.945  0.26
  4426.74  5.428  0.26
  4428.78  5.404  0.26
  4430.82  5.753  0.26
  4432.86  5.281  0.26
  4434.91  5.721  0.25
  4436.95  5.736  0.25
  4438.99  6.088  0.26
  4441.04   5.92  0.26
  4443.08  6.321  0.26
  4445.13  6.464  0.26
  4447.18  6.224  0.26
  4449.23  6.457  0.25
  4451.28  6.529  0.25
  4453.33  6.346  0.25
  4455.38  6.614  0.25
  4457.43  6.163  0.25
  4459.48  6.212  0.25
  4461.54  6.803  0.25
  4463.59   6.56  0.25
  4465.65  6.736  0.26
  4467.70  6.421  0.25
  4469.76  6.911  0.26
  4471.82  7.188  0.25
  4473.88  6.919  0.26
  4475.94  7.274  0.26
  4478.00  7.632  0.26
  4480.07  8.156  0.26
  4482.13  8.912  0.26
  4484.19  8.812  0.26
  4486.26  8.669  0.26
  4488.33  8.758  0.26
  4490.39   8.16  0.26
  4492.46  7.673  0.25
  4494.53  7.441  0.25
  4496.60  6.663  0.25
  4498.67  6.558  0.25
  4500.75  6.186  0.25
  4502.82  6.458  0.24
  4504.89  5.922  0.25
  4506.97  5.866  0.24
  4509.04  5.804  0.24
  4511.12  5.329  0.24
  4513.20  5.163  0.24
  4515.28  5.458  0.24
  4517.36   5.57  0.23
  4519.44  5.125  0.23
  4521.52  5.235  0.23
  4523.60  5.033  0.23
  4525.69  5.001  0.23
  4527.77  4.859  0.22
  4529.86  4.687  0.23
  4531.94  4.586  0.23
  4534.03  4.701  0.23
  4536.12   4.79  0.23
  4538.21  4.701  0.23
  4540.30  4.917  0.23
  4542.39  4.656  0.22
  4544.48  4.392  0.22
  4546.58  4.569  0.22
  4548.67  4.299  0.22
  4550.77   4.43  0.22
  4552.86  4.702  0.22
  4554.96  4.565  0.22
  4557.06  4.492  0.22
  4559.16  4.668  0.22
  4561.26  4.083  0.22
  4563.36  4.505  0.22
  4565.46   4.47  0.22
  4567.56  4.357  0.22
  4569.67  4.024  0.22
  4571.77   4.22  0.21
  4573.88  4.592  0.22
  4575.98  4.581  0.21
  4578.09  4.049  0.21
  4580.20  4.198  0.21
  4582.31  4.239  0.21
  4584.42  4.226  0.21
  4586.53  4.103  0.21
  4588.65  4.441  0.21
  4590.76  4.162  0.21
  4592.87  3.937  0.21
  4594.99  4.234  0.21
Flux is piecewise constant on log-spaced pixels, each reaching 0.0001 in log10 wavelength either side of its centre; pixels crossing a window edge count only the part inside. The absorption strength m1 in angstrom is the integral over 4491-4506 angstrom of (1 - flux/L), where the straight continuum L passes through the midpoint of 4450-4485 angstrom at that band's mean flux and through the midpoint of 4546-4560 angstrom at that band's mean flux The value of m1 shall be -1.4 angstrom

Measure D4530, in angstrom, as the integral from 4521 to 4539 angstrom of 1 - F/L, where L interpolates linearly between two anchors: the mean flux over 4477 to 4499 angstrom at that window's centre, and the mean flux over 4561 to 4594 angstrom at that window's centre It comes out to 4.06 angstrom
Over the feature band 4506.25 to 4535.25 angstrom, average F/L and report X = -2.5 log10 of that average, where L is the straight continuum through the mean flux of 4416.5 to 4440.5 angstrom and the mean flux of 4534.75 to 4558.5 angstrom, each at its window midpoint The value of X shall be -0.088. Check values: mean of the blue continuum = 5.35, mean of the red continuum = 4.59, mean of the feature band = 5.16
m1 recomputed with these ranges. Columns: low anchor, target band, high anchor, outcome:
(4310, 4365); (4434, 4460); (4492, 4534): -4.51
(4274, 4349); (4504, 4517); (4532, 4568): -2.85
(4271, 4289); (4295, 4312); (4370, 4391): -0.63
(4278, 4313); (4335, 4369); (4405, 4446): 2.21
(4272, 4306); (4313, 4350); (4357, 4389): 0.98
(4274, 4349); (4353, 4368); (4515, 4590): 0.16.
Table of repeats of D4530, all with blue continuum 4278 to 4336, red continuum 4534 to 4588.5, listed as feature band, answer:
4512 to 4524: -2.1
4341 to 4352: -0.4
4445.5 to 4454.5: -3.6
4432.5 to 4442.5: -2.7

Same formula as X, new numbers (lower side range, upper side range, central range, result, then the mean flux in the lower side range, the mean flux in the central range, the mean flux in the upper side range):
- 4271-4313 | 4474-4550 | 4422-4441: 0.016 mag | 4.81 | 5.52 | 6.05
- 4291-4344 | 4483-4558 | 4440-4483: -0.248 mag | 4.72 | 6.79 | 5.68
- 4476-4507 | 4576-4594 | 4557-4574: 0.122 mag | 7.5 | 4.36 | 4.19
